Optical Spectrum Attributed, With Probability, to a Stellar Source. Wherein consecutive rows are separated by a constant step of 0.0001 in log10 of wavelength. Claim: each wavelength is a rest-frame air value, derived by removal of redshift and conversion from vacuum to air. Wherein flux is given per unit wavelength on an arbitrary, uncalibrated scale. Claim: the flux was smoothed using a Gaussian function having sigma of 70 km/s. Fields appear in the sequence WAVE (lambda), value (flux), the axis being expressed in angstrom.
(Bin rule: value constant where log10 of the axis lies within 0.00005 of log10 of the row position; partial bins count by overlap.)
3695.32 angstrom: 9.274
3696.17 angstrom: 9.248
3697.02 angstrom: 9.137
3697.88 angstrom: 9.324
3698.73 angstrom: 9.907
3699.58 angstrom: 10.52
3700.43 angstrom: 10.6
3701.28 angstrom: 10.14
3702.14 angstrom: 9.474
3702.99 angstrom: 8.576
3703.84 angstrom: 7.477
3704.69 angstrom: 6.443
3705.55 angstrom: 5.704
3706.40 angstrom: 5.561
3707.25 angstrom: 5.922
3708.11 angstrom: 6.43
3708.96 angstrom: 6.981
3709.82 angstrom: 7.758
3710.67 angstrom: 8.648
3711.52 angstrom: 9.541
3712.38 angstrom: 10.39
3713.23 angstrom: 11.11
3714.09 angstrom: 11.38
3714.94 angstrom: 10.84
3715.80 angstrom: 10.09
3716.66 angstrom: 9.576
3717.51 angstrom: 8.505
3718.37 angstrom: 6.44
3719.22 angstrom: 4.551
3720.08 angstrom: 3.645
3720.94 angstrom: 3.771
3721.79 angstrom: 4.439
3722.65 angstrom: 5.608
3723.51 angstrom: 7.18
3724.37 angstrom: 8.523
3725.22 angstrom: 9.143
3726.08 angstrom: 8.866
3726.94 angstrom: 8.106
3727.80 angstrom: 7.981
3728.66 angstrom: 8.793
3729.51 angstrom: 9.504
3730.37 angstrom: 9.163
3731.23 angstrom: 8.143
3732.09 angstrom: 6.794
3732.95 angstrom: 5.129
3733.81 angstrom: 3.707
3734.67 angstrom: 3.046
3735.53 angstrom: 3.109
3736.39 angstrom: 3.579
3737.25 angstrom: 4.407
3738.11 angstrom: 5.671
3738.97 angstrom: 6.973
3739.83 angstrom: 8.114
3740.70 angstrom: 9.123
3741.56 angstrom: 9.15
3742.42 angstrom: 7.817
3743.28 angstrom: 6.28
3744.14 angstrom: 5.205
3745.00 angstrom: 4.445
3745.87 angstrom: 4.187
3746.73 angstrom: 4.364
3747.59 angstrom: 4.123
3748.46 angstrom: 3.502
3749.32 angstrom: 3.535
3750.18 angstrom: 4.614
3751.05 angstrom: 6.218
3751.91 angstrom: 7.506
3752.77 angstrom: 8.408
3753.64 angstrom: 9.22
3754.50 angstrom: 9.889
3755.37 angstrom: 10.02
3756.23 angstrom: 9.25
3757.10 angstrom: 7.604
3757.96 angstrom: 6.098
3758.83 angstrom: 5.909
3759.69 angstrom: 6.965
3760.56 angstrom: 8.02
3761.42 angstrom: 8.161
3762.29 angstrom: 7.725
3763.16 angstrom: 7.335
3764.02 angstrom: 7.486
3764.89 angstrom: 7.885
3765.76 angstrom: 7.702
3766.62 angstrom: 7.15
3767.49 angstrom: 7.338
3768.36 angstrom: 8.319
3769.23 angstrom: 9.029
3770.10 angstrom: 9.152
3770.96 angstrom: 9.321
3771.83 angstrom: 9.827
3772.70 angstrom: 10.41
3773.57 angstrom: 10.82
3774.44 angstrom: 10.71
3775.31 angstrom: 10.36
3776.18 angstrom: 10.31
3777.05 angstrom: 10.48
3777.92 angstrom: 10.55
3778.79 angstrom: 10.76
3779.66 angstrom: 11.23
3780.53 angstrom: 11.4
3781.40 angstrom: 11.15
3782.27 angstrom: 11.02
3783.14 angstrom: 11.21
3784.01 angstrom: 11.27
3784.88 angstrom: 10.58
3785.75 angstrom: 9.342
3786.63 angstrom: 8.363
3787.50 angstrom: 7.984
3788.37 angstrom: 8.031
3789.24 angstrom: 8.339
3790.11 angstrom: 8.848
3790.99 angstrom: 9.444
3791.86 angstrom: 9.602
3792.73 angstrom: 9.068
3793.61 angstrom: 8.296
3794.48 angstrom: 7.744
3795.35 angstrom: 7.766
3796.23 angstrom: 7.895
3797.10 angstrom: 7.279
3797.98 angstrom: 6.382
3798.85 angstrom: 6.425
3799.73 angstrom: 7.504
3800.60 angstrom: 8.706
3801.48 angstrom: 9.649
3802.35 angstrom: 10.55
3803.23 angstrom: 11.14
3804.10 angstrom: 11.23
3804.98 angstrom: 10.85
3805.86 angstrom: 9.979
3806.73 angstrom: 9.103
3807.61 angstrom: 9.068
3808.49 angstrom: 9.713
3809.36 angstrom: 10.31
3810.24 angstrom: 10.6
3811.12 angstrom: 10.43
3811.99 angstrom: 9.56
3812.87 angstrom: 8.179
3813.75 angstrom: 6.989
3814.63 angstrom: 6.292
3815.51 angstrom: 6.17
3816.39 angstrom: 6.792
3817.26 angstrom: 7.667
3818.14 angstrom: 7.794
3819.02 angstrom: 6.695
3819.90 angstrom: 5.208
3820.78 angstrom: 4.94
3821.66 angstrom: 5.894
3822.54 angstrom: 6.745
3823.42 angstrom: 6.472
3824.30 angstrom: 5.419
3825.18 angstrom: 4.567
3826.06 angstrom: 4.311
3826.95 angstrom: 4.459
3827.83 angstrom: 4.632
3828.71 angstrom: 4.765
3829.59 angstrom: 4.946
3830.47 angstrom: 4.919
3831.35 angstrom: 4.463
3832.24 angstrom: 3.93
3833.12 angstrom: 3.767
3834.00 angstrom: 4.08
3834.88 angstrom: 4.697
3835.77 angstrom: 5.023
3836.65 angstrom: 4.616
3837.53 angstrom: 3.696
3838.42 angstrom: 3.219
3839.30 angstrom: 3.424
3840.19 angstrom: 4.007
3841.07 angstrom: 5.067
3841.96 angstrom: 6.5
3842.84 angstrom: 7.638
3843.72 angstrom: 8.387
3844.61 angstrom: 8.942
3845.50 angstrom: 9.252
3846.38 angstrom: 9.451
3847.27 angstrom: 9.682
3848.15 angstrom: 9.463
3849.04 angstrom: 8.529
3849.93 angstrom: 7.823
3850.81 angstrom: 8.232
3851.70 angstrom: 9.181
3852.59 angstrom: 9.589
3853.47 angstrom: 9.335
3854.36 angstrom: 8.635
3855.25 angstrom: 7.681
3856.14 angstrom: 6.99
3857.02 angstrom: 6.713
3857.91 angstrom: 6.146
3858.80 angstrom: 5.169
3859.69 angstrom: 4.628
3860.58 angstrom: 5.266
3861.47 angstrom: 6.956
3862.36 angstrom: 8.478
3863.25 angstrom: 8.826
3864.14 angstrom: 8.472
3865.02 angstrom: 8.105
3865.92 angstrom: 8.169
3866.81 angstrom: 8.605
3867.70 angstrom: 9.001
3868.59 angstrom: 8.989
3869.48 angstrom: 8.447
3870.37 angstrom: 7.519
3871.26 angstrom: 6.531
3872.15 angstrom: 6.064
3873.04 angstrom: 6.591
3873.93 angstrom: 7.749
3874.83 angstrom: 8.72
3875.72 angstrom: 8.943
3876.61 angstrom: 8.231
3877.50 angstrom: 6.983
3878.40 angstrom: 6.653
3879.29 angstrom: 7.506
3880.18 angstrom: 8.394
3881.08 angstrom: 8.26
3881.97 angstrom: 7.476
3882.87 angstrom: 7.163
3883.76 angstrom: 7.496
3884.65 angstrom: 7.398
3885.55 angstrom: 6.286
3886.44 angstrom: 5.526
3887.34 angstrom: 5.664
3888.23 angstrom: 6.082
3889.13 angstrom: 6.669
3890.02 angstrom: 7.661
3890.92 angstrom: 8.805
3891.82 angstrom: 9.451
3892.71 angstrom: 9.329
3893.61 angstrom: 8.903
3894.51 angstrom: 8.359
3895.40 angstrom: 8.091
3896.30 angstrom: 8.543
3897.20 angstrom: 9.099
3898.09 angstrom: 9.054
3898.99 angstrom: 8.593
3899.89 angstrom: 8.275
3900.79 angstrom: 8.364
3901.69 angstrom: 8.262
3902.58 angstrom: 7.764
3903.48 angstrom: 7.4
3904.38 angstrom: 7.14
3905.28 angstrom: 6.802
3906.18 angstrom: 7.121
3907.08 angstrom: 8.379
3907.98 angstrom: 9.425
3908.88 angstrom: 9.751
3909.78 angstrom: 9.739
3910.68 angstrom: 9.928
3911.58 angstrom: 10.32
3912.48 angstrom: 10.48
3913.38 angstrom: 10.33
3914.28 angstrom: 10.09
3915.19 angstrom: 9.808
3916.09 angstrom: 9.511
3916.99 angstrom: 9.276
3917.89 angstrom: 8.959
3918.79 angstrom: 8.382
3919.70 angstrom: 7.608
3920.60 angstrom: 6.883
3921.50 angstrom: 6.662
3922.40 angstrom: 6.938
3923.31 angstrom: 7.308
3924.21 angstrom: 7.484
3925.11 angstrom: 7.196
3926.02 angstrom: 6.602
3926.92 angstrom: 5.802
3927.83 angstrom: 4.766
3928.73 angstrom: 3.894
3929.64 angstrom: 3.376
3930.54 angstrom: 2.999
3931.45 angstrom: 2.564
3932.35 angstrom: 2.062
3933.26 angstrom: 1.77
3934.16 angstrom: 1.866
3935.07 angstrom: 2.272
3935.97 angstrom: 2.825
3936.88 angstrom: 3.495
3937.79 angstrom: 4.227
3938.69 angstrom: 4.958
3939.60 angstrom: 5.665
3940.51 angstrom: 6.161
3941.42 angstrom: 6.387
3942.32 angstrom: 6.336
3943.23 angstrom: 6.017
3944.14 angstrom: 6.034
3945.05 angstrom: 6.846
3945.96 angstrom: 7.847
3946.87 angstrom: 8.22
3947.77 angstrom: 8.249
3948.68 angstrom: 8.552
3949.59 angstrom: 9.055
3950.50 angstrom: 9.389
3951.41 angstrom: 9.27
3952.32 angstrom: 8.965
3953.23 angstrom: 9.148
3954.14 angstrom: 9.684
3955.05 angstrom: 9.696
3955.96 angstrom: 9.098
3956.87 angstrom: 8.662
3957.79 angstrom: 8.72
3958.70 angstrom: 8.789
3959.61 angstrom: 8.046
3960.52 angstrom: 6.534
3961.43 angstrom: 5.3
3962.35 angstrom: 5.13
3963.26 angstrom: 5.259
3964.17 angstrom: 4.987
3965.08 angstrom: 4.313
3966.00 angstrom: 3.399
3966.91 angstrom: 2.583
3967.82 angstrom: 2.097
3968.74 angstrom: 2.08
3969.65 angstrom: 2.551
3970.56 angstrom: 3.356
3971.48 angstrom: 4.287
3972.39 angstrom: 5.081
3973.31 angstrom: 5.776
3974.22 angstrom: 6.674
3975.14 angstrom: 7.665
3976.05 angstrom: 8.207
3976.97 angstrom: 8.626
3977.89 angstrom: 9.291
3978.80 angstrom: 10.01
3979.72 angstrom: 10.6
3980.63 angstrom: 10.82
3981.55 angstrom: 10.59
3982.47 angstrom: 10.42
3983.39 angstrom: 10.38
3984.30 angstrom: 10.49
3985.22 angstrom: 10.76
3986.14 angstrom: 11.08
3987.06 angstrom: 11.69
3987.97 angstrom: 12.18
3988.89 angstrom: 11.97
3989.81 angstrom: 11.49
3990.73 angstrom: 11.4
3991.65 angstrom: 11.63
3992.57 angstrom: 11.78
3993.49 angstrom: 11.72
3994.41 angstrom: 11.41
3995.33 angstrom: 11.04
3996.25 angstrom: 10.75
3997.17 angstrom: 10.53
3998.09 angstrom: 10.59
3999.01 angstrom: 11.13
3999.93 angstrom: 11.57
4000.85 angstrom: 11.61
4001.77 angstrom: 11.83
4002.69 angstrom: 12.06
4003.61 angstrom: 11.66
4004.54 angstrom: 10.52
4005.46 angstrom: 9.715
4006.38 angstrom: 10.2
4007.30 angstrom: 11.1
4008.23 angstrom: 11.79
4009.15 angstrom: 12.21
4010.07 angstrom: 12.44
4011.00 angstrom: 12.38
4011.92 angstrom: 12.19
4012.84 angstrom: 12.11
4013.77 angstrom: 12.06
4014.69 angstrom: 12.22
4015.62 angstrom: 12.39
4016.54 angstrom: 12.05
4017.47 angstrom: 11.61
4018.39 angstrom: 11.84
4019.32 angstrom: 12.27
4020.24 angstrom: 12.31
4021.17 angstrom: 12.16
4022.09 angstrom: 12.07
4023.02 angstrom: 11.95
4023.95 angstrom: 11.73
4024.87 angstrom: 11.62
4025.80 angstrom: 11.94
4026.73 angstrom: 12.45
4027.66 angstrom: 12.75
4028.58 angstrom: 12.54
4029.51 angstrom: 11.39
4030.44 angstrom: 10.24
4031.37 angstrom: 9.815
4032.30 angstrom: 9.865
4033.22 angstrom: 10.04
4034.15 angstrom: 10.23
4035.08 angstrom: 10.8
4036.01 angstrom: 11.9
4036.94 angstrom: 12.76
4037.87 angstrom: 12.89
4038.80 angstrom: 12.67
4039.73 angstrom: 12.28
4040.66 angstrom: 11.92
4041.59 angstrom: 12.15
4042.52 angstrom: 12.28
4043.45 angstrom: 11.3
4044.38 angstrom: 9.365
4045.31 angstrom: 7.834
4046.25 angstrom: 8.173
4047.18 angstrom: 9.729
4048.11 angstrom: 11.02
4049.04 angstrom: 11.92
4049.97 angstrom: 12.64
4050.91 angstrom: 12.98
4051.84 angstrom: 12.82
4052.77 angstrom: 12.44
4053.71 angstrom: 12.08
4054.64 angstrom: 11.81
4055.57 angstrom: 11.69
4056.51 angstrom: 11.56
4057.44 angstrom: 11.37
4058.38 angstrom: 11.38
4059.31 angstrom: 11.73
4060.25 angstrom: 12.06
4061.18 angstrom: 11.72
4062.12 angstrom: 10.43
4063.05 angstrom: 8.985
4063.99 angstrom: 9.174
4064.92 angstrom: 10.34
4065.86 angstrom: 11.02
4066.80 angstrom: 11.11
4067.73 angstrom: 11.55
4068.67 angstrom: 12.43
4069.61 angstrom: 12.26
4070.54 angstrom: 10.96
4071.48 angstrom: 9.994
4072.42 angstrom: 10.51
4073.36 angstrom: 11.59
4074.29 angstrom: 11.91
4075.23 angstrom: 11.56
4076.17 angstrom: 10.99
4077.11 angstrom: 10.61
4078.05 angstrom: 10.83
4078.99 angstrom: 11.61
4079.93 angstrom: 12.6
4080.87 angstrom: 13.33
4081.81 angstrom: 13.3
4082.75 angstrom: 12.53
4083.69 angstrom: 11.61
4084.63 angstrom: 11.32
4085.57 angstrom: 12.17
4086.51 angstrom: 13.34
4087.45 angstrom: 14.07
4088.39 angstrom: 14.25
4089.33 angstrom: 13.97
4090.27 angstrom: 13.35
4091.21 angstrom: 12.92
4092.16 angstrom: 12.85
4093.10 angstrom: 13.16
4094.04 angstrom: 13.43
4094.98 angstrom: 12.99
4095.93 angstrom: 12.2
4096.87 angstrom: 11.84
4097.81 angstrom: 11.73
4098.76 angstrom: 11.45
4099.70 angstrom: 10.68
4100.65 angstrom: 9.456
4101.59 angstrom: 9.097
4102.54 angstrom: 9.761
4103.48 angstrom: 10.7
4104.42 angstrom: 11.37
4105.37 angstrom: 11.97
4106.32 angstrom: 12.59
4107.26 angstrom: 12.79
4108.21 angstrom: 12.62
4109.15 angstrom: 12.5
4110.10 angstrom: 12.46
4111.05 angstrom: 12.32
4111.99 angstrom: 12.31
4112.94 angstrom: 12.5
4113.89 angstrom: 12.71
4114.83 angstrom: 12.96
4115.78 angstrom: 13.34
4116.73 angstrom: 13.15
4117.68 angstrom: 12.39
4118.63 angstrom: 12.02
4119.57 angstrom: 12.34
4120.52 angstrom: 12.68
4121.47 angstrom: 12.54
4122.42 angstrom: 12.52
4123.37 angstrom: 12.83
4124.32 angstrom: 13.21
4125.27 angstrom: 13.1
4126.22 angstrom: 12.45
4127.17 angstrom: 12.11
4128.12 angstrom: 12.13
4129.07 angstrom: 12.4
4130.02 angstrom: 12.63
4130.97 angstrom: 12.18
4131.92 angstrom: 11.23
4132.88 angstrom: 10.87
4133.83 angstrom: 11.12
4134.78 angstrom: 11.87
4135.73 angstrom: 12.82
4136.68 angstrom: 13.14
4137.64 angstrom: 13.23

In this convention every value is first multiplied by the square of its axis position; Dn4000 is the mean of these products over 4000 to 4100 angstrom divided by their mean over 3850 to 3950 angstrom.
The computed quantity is 1.73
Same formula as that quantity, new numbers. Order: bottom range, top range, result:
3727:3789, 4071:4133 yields 1.84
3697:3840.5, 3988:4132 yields 1.80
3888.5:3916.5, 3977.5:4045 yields 1.38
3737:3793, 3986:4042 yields 1.60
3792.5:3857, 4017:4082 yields 1.78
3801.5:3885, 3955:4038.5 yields 1.48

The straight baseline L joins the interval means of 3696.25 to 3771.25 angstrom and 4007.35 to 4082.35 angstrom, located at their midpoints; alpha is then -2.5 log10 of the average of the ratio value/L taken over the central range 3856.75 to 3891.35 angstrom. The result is 0.25 mag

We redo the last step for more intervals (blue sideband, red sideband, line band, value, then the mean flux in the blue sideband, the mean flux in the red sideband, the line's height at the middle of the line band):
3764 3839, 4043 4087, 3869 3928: 0.16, 7.96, 11.4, 9.21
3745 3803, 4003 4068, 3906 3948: 0.46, 8.4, 11.5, 10.2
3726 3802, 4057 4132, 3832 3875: 0.27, 7.94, 12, 9.03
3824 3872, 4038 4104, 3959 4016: 0.06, 6.66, 11.6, 9.76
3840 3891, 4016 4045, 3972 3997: 0.04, 7.61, 11.6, 10.5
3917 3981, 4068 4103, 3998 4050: -0.22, 6.31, 12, 9.41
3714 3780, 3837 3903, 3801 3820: -0.18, 7.49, 7.61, 7.55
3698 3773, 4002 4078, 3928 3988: 0.48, 7.41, 11.4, 10.4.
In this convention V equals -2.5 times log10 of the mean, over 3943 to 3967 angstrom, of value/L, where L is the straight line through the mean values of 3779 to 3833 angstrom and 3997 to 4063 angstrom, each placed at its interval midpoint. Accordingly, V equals 0.36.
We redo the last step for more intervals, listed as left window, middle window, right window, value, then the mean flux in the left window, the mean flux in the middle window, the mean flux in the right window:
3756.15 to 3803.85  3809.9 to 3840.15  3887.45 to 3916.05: 0.47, 8.93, 5.7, 8.62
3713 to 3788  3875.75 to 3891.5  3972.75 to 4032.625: 0.30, 7.83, 7.25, 11.1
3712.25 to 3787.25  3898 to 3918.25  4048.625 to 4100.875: 0.11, 7.86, 8.9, 11.9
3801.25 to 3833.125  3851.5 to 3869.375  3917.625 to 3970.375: -0.13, 7.28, 7.74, 6.01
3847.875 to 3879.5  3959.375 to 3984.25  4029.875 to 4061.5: 0.46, 7.74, 6.5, 11.3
